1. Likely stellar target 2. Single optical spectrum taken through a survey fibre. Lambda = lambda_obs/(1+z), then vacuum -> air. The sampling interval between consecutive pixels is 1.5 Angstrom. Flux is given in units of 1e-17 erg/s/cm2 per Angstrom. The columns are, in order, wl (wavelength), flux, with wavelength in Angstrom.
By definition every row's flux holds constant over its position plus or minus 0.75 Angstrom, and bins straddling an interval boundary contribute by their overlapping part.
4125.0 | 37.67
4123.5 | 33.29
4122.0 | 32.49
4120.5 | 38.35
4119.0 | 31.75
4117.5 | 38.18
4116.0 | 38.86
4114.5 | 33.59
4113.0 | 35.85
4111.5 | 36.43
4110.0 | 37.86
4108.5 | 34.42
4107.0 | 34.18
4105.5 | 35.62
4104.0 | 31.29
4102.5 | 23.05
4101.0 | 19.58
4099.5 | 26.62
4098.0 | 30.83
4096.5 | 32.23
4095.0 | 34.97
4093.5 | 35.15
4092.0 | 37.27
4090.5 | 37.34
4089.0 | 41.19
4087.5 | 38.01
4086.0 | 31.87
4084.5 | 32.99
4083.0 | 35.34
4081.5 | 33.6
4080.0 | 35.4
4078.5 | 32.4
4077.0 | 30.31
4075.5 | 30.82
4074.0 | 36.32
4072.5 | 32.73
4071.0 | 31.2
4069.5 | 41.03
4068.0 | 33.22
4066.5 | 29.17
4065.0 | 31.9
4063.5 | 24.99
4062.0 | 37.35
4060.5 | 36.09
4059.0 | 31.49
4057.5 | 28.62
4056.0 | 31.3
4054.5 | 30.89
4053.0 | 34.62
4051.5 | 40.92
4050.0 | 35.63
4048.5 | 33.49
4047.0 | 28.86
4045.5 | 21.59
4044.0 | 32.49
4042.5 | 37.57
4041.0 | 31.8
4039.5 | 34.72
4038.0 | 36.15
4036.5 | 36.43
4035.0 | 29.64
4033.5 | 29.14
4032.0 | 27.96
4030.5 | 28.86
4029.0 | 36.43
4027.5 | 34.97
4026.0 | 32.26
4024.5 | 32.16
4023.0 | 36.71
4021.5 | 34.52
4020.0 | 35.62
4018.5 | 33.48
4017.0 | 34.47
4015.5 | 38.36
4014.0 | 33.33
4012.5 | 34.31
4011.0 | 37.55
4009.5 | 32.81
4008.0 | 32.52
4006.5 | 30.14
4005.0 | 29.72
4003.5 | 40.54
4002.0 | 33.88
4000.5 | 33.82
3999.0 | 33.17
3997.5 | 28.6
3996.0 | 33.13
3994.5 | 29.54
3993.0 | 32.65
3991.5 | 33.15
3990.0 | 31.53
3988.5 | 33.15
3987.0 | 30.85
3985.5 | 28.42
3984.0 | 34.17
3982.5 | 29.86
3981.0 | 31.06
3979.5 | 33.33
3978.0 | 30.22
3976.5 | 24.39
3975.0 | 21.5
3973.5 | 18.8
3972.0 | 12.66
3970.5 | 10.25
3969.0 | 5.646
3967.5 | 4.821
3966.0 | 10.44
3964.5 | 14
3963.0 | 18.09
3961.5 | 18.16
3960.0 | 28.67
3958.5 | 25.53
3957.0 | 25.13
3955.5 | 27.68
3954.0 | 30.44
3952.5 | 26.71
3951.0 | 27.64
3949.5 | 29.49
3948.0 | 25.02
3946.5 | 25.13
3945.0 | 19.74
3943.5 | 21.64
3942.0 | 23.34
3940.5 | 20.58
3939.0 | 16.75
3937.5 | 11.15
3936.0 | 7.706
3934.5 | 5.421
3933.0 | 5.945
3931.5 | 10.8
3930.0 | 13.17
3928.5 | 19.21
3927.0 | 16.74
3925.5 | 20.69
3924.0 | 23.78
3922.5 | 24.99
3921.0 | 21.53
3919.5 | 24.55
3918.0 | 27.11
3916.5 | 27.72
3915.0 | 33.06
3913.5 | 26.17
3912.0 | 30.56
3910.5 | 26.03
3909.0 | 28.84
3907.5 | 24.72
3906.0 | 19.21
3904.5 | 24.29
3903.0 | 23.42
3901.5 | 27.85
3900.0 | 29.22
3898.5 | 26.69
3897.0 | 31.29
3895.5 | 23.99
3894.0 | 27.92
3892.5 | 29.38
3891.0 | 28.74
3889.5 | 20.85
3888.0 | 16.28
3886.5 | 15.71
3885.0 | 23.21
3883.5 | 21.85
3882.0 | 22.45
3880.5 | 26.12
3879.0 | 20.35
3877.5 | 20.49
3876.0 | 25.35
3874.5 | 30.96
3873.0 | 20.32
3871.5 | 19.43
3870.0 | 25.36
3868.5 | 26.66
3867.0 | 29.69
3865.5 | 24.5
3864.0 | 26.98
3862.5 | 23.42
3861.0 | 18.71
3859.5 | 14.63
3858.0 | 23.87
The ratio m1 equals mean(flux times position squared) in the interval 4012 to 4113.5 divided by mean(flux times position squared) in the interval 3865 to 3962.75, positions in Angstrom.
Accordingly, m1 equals 1.55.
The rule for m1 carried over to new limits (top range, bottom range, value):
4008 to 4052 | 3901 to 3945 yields 1.69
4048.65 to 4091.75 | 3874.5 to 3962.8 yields 1.60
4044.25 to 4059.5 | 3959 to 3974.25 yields 2.31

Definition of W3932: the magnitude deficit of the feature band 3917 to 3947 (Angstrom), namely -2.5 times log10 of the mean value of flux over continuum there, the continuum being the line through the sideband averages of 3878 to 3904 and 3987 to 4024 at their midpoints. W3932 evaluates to 0.462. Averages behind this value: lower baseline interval 24.4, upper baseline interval 33.5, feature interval 18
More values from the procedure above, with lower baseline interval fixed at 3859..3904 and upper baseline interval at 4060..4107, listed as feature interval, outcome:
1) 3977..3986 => -0.095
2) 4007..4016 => -0.163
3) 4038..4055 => -0.062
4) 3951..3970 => 0.355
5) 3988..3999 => -0.099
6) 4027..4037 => -0.037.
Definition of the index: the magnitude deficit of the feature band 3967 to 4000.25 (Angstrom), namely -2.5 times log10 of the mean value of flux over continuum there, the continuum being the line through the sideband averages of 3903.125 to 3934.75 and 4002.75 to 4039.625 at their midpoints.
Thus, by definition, 0.13 mag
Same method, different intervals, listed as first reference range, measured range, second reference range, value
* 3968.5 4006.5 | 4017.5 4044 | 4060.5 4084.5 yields -0.09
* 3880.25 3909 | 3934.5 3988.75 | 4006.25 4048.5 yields 0.30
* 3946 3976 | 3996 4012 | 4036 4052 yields -0.22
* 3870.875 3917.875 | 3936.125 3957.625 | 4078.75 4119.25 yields 0.18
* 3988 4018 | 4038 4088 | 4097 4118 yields 0.00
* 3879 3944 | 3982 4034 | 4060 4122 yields -0.17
